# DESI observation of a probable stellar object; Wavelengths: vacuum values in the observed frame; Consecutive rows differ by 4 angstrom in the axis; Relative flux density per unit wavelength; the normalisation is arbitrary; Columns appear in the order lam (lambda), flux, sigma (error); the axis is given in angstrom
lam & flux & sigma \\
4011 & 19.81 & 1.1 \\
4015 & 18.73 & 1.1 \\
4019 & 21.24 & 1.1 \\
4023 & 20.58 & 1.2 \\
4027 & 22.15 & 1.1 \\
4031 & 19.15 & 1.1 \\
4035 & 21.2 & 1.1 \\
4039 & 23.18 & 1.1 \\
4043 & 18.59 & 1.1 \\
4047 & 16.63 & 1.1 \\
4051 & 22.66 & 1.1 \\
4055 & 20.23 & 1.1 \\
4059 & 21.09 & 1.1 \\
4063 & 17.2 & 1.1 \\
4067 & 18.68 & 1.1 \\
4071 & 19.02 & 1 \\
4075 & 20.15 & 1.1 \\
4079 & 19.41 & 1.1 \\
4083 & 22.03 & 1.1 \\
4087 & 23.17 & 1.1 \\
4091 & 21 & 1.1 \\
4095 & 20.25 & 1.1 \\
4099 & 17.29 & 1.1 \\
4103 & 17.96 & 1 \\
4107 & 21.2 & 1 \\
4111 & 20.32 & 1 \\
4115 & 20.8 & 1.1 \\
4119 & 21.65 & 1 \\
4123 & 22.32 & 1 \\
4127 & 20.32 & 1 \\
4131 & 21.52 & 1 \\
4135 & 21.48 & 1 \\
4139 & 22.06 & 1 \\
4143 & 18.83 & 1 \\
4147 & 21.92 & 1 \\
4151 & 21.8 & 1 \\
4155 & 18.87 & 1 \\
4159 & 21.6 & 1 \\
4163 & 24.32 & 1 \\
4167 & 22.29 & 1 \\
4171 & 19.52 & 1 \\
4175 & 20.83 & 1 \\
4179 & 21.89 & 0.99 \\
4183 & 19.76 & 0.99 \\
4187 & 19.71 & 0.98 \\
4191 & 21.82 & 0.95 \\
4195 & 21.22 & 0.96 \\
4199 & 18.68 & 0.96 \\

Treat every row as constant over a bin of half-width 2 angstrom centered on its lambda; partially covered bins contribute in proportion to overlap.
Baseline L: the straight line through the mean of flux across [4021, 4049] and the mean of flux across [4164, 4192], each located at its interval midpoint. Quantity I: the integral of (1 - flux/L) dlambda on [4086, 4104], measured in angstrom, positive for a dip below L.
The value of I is 0.6 angstrom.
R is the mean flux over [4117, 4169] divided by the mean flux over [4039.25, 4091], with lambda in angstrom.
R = 1.07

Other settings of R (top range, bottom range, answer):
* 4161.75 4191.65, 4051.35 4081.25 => 1.08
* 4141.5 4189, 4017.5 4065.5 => 1.03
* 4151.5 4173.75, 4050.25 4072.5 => 1.08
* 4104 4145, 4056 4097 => 1.04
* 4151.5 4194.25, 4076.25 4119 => 1.03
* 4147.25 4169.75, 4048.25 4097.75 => 1.07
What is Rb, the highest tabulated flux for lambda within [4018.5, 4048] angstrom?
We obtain 23.18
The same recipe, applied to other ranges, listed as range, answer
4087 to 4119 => 23.17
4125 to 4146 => 22.06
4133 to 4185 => 24.32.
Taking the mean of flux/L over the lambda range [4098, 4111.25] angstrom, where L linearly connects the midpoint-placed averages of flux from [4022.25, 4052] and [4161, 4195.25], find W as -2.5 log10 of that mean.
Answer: 0.09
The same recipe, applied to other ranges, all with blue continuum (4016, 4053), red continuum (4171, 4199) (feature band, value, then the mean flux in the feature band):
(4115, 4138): -0.04 mag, 21.4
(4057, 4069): 0.09 mag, 19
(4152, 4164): -0.04 mag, 21.4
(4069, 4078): 0.05 mag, 19.6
